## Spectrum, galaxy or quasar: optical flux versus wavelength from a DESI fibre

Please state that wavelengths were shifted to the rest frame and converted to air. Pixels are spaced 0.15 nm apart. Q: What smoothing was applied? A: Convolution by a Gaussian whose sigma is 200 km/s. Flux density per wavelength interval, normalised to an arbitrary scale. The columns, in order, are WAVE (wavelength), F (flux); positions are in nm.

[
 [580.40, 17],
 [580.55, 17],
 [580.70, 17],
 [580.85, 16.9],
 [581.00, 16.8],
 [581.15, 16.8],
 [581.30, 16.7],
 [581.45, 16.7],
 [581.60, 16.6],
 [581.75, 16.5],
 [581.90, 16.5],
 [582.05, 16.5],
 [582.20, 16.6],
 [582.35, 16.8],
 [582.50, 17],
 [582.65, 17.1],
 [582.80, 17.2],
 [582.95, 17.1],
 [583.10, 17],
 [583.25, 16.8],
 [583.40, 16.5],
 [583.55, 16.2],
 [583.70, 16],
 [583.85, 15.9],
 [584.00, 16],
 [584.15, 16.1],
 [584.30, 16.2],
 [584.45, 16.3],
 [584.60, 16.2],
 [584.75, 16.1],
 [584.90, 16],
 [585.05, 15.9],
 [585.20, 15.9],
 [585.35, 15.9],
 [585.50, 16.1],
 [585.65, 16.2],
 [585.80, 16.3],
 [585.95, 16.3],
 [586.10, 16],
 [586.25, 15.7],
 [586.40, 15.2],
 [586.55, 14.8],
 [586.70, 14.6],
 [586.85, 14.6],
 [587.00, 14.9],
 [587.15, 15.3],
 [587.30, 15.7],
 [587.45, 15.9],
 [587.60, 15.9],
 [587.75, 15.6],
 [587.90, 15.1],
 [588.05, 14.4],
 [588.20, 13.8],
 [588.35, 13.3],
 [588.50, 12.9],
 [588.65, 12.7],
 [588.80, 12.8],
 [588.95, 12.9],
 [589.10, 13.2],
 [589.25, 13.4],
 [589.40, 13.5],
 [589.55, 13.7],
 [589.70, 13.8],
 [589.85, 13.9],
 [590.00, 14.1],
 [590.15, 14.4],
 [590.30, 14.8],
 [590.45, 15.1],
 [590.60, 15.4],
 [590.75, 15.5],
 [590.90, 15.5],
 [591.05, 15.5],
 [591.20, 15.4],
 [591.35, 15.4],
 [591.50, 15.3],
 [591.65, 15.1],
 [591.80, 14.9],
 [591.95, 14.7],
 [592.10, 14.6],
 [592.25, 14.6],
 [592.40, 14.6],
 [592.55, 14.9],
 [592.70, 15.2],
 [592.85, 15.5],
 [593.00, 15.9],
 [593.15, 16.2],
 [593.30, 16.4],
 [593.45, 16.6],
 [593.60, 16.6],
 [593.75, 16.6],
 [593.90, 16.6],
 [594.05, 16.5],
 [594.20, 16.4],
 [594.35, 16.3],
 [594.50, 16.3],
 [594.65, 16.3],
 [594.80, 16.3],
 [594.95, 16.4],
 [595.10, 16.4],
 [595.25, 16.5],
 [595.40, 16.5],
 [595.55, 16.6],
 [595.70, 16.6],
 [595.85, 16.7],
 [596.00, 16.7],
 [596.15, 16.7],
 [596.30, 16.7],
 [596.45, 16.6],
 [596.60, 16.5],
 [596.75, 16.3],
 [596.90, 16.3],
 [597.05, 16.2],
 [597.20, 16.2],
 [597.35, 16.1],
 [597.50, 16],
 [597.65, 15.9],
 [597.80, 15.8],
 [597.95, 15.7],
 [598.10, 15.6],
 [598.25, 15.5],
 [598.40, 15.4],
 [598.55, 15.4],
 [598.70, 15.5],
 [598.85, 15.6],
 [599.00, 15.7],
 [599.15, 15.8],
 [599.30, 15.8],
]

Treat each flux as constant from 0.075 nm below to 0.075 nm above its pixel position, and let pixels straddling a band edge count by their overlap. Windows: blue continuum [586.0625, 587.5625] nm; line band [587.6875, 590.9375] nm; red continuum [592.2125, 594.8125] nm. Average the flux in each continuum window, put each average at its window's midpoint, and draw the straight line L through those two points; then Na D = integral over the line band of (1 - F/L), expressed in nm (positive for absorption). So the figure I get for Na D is 0.31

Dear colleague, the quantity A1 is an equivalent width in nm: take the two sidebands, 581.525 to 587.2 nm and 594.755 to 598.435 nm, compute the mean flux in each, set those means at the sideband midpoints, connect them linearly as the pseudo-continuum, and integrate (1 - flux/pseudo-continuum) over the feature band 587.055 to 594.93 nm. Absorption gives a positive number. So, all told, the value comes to 0.567 nm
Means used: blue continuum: 16.1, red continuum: 16.3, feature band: 15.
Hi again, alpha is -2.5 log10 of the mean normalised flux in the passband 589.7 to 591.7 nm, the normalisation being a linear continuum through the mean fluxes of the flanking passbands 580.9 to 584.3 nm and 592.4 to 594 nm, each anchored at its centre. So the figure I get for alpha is 0.08 mag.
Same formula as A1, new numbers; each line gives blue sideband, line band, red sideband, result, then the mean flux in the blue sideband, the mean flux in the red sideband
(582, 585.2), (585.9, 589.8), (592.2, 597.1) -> 0.46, 16.4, 16.2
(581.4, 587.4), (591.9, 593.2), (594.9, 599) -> 0.08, 16.1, 16.2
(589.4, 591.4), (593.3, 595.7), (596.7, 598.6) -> -0.17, 14.8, 15.9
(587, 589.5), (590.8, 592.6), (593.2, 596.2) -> 0.04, 14.2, 16.5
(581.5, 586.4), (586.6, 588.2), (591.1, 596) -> 0.10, 16.3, 15.9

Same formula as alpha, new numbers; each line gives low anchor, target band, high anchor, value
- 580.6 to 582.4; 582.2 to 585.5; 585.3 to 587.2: -0.02 mag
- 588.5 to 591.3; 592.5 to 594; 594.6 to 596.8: -0.04 mag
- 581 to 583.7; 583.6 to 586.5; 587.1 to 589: -0.03 mag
